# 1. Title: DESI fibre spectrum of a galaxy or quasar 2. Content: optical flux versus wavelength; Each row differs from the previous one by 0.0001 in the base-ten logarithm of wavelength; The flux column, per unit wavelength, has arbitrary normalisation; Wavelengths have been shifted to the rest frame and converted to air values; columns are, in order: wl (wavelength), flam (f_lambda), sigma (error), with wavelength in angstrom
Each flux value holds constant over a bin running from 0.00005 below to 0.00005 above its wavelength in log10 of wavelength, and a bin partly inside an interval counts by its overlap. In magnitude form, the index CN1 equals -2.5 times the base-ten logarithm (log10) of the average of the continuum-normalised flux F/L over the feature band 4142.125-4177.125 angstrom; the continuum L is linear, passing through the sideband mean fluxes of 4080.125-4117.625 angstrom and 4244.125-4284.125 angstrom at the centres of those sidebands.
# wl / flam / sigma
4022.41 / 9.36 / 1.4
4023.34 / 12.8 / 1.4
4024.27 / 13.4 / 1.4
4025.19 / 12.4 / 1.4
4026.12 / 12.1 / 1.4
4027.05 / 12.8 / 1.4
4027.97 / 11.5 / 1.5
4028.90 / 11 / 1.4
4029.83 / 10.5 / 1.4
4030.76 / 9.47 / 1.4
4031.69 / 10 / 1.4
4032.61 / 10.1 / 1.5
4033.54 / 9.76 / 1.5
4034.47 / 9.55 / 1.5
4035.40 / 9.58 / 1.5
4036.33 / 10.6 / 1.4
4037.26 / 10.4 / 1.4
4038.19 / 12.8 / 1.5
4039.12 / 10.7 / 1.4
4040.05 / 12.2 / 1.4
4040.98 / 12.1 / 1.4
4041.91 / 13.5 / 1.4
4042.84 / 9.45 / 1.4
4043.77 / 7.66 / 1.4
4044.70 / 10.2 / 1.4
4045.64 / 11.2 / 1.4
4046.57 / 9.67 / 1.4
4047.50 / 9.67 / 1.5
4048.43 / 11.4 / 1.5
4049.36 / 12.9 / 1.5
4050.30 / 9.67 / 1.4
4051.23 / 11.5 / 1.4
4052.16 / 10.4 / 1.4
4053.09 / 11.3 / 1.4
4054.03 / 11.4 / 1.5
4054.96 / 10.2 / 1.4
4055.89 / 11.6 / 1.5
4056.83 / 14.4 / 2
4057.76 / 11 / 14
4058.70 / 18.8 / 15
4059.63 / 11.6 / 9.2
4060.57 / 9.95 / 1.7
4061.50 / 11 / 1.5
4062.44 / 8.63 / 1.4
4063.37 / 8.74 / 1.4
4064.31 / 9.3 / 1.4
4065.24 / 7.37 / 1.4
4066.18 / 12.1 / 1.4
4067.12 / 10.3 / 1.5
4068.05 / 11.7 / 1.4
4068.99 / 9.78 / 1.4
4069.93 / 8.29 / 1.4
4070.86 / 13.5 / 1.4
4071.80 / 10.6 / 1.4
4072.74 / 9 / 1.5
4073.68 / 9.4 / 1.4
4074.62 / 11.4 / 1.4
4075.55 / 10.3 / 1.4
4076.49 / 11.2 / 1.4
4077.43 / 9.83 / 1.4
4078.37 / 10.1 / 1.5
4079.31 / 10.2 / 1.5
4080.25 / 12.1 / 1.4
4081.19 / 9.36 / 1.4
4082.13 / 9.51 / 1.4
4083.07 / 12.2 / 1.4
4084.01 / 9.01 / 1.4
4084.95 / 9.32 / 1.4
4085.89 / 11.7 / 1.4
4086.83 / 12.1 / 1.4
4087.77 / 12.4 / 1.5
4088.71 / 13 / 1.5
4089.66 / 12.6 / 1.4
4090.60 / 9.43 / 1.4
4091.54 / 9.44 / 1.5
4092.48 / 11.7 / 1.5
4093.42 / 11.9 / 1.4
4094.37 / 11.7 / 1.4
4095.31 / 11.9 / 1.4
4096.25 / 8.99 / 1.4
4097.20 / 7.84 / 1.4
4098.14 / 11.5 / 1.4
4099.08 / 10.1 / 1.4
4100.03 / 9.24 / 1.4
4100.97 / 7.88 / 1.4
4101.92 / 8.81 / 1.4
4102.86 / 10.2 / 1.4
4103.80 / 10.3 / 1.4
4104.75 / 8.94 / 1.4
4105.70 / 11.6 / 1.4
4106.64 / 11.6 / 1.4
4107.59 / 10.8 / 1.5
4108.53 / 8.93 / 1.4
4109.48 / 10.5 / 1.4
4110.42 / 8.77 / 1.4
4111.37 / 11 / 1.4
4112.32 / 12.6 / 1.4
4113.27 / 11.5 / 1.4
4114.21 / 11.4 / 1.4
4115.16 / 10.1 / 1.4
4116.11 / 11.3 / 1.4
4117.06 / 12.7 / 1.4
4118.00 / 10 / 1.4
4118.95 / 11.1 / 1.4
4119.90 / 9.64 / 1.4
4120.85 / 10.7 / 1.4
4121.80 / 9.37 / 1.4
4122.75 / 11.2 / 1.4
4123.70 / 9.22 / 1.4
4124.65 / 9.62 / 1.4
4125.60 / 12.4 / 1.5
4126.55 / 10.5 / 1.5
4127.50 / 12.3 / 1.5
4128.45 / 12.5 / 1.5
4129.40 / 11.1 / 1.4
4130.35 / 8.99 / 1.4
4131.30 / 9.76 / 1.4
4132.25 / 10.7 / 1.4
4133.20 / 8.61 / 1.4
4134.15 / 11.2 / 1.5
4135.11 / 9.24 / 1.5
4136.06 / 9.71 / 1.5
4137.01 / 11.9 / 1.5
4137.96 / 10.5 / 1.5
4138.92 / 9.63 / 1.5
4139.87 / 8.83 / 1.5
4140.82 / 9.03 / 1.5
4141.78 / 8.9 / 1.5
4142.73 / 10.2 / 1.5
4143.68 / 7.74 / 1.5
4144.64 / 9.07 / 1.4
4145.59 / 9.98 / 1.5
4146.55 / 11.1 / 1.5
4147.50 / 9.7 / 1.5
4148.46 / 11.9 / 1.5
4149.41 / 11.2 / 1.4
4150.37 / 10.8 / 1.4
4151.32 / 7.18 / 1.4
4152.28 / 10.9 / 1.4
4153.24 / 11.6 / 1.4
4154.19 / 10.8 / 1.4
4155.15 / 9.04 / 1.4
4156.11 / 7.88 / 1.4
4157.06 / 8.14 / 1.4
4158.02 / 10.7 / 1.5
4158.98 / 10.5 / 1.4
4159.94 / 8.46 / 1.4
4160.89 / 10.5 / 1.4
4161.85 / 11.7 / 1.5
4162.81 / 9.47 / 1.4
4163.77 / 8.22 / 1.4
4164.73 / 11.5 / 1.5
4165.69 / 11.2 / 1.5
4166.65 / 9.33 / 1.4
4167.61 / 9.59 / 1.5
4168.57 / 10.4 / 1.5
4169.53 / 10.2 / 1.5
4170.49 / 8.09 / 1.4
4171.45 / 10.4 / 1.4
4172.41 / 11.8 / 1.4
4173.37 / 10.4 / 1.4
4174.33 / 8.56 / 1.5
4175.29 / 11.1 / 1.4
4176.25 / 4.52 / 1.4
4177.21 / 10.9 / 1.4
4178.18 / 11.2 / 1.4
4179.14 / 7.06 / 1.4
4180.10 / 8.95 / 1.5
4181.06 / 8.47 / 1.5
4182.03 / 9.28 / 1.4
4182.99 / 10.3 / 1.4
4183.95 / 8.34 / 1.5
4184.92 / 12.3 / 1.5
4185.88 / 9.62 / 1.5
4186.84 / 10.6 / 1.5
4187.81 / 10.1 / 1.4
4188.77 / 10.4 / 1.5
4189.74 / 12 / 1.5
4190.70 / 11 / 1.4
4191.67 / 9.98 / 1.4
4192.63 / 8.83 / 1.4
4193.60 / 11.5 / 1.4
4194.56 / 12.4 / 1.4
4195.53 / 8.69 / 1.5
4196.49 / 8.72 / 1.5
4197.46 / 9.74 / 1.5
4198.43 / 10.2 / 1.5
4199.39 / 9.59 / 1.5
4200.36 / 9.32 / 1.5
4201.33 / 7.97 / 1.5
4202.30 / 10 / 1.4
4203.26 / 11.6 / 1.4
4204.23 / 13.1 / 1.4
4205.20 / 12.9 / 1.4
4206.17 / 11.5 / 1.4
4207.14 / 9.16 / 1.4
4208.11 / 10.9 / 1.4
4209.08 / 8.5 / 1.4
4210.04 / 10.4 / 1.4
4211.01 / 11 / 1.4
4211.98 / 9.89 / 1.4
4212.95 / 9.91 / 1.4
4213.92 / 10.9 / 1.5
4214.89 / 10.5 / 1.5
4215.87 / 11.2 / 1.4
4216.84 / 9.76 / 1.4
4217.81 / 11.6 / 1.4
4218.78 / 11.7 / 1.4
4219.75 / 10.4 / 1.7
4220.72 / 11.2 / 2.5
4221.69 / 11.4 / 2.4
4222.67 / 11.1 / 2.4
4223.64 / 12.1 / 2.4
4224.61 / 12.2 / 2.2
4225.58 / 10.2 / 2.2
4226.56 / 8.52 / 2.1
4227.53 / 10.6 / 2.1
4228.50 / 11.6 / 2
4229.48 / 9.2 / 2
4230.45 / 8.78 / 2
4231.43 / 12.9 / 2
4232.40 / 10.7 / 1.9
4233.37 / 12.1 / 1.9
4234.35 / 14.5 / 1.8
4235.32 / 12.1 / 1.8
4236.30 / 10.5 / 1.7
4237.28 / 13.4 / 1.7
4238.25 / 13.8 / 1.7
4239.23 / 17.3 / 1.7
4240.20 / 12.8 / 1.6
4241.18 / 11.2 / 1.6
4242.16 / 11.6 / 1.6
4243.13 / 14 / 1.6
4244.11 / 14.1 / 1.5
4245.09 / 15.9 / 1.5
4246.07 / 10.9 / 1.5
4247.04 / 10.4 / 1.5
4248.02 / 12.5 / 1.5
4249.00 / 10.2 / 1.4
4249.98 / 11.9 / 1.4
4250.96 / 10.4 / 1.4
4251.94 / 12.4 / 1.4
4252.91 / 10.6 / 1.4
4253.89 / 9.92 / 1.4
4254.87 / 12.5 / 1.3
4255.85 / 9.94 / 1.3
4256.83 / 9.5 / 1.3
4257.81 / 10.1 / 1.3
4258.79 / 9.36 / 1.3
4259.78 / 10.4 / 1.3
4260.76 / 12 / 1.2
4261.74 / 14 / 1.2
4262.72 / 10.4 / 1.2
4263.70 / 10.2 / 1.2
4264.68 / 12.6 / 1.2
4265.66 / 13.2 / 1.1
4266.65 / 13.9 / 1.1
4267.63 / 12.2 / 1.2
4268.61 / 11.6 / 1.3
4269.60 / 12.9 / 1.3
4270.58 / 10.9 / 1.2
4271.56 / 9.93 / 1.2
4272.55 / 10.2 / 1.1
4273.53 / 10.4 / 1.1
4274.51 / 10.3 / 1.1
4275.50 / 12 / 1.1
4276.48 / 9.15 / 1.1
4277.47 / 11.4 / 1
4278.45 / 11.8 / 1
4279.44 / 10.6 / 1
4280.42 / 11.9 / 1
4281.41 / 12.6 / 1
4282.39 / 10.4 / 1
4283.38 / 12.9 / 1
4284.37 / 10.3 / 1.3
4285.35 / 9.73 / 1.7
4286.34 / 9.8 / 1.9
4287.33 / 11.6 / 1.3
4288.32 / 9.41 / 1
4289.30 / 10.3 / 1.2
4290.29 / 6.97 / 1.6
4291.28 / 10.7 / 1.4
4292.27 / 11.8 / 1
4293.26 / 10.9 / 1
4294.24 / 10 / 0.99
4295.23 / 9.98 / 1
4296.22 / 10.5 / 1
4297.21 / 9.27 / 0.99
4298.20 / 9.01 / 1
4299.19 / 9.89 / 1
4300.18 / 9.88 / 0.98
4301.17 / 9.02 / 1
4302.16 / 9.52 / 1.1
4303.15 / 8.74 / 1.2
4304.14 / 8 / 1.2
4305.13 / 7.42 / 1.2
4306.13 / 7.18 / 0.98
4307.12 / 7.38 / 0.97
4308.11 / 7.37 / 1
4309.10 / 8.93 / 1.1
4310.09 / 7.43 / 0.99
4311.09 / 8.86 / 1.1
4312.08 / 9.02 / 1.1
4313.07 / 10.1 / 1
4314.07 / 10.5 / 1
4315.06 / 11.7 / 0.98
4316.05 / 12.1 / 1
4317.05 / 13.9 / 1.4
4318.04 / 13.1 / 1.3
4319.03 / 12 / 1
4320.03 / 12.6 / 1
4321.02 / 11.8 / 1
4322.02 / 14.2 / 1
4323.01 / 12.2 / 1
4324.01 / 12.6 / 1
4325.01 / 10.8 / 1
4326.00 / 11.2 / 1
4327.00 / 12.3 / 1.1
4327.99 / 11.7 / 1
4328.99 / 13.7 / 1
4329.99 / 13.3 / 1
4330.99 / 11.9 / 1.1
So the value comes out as 0.11 mag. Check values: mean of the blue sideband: 10.6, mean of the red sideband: 11.4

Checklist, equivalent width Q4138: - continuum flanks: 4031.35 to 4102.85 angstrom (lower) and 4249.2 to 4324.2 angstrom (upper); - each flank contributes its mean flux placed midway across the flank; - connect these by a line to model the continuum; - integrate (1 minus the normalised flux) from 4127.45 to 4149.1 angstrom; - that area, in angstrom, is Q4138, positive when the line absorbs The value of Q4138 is 1.2 angstrom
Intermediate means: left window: 10.7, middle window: 10.1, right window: 10.6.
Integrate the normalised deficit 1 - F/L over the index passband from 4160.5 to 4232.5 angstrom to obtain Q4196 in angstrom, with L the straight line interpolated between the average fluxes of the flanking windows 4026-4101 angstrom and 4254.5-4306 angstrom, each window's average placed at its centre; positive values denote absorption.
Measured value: 2.6 angstrom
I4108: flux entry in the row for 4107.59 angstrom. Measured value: 10.8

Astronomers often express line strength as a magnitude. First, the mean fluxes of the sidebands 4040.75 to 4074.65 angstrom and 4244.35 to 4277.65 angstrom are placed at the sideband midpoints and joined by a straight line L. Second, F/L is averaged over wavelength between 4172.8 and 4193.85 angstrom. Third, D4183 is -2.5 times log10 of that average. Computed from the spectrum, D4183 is 0.14 mag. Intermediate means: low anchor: 10.8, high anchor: 11.3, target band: 9.78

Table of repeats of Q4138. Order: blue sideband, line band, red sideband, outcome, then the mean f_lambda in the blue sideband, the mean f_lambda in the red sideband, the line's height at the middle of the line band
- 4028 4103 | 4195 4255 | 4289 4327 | -4.85 angstrom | 10.7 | 10.2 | 10.4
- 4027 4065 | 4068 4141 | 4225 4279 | 3.84 angstrom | 10.9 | 11.6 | 11.1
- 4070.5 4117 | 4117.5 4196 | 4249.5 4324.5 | 4.34 angstrom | 10.6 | 10.7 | 10.6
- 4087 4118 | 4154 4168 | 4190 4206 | 0.95 angstrom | 10.7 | 10.4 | 10.5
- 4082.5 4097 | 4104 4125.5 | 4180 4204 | 0.45 angstrom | 11.1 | 10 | 10.8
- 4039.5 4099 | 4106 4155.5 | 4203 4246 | 3.29 angstrom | 10.8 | 11.6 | 11.1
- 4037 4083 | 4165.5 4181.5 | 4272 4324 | 1.63 angstrom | 10.8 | 10.3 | 10.6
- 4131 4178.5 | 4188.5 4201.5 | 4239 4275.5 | 0.62 angstrom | 9.87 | 11.7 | 10.6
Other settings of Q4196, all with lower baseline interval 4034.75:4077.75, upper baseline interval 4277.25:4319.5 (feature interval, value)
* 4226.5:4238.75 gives -1.5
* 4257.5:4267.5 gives -1.4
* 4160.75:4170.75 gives 0.4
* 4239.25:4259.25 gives -2.8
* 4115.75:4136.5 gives 0.2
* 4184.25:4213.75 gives 0.0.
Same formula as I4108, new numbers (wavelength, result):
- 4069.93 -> 8.29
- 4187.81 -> 10.1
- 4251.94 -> 12.4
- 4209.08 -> 8.5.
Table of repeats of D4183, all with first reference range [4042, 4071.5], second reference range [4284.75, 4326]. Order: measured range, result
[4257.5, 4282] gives -0.111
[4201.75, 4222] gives -0.041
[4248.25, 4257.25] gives -0.059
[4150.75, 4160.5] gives 0.110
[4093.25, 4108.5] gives 0.060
